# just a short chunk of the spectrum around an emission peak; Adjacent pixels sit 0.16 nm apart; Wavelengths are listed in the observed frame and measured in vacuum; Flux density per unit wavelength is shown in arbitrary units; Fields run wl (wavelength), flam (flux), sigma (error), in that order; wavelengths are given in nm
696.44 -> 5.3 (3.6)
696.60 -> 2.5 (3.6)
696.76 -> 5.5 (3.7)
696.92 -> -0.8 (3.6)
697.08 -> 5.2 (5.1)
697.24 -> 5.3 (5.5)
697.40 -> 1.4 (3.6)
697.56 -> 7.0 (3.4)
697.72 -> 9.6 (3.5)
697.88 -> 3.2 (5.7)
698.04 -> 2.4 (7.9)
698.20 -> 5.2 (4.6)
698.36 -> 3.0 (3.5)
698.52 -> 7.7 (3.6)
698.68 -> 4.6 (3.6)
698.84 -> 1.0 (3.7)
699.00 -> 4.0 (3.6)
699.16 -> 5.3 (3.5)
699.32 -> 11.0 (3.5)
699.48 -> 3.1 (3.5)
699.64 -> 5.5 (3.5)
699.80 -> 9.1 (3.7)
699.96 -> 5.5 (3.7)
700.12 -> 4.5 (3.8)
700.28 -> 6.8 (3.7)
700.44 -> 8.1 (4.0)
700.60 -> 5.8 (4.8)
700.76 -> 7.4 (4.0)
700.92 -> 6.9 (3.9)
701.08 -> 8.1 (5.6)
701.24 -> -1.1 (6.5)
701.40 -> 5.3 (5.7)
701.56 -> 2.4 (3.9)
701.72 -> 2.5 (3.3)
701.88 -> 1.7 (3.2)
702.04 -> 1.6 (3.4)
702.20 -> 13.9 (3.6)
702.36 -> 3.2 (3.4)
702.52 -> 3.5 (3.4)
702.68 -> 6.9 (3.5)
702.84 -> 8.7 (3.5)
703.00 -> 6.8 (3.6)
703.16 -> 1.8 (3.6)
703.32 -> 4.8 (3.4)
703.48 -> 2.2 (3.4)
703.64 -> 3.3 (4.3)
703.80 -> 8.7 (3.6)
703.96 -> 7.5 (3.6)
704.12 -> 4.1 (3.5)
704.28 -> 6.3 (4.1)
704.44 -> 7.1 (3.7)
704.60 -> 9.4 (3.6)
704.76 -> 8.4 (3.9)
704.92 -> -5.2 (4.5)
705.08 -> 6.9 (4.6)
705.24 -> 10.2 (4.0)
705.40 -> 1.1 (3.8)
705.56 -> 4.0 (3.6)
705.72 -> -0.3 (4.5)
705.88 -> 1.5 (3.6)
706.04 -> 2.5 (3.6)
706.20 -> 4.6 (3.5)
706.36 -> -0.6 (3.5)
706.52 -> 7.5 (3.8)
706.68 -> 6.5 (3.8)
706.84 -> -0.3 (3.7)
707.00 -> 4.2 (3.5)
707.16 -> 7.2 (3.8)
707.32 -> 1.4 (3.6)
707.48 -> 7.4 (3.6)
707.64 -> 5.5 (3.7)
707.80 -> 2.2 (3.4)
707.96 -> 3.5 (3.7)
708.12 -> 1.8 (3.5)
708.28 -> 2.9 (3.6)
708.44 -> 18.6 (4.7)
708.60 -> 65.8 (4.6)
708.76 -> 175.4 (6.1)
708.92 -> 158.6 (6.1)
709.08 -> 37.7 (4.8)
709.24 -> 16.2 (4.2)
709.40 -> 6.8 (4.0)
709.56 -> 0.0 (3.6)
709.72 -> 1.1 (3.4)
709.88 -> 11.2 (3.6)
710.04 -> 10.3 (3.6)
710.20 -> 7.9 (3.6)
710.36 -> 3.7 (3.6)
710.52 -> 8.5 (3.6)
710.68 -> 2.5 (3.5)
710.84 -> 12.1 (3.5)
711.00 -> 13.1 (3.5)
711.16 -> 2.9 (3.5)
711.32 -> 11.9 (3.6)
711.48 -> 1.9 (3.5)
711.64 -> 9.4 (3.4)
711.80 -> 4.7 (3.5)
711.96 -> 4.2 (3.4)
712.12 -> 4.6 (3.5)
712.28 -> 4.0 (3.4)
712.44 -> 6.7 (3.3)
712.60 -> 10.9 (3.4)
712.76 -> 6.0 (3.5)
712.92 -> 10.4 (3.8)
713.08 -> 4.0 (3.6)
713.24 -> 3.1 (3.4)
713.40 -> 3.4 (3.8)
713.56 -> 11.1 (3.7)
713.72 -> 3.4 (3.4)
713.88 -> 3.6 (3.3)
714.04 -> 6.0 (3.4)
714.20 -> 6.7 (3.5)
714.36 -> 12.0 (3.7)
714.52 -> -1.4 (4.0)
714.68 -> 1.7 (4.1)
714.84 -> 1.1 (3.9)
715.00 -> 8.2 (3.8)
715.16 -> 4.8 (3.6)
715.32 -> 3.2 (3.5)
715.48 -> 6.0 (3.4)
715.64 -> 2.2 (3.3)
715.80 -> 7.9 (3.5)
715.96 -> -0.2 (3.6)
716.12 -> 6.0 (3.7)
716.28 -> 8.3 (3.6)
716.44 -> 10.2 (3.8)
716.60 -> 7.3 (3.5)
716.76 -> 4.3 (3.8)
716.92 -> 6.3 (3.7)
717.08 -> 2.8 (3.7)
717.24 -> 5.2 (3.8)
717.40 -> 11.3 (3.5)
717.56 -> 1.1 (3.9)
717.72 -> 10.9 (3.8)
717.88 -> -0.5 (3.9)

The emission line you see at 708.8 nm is Hbeta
